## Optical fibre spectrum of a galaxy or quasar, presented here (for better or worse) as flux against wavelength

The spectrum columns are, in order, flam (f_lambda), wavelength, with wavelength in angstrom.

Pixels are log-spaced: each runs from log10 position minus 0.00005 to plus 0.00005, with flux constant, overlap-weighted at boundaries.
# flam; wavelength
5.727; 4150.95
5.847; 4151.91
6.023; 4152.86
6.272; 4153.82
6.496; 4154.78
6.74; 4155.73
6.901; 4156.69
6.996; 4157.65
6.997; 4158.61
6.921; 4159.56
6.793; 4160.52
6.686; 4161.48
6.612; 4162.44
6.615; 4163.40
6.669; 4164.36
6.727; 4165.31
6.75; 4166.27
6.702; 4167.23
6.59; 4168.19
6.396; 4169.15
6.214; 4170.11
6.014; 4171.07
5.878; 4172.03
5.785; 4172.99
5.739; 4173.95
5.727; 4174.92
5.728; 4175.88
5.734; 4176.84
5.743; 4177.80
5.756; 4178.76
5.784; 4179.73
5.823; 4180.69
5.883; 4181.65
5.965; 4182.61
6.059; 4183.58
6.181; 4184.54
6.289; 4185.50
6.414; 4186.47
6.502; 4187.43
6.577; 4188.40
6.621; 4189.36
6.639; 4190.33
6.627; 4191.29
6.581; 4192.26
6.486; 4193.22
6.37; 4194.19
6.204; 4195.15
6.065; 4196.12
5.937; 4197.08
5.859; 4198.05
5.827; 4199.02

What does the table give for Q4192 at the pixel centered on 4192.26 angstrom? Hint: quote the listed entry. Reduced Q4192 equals 6.581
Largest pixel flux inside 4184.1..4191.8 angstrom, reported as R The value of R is 6.639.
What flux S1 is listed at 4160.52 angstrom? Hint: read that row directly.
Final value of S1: 6.793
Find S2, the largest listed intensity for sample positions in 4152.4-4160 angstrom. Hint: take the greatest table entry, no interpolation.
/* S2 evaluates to 6.997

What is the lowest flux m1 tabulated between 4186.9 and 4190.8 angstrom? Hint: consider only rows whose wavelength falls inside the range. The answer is 6.502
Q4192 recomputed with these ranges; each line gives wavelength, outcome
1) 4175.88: 5.728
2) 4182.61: 5.965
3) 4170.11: 6.214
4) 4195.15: 6.204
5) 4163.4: 6.615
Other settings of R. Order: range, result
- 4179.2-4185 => 6.181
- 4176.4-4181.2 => 5.823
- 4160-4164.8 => 6.793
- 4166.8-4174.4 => 6.702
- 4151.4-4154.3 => 6.272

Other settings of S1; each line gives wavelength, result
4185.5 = 6.289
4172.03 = 5.878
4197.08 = 5.937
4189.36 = 6.621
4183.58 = 6.059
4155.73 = 6.74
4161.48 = 6.686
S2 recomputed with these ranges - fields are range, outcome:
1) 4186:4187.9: 6.502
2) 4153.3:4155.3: 6.496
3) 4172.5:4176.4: 5.785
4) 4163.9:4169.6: 6.75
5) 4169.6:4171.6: 6.214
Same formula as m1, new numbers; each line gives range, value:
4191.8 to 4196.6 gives 6.065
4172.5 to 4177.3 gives 5.727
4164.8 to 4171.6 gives 6.014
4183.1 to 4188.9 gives 6.059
